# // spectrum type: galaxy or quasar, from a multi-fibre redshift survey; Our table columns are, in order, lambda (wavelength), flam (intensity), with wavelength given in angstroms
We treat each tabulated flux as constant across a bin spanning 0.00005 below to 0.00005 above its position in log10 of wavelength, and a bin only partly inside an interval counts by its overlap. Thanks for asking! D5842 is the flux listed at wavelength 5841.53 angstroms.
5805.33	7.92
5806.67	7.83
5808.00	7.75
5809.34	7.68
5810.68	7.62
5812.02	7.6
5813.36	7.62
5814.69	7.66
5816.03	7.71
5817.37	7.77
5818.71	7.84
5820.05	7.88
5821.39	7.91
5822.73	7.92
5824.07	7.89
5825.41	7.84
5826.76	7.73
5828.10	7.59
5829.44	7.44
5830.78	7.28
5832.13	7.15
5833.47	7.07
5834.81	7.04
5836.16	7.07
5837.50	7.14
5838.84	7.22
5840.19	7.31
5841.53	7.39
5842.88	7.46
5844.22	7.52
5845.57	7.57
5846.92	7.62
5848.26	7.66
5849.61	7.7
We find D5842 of 7.39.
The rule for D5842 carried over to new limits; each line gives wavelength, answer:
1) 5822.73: 7.92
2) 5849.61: 7.7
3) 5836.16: 7.07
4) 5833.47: 7.07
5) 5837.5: 7.14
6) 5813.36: 7.62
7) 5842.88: 7.46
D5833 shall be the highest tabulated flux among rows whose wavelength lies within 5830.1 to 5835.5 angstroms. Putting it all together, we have 7.28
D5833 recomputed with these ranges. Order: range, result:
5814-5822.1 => 7.91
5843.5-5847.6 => 7.62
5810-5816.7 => 7.71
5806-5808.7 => 7.83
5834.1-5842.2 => 7.39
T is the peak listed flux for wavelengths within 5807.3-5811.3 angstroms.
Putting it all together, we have 7.75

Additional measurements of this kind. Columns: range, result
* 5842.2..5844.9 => 7.52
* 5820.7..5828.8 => 7.92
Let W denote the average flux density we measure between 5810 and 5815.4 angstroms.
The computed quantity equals 7.63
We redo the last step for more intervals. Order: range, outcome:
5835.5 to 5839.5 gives 7.16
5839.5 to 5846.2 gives 7.44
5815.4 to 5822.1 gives 7.82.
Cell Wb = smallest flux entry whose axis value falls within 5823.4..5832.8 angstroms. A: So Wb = 7.15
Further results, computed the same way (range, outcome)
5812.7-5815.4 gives 7.62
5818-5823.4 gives 7.84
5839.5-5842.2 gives 7.31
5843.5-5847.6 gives 7.52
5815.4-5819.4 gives 7.71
